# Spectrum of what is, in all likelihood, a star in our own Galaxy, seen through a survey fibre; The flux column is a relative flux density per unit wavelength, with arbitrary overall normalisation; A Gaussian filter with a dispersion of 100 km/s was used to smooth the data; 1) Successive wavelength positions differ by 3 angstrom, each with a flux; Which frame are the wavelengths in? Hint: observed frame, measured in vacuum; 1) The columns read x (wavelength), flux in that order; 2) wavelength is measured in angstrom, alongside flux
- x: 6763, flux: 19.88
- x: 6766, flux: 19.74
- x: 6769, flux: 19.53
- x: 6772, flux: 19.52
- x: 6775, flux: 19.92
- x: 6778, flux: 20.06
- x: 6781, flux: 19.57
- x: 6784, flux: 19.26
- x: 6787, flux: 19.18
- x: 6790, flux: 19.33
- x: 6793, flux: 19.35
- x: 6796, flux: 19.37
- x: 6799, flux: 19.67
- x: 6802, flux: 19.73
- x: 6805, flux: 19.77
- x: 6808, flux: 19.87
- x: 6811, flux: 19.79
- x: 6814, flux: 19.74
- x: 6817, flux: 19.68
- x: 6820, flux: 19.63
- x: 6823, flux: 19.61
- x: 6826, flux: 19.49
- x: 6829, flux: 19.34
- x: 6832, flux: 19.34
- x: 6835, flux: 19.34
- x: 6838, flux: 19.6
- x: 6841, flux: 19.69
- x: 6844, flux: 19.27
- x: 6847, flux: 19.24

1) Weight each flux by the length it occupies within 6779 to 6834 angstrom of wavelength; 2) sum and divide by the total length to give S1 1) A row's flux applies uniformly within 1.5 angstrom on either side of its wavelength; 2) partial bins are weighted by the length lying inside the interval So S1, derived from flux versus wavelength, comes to 19.5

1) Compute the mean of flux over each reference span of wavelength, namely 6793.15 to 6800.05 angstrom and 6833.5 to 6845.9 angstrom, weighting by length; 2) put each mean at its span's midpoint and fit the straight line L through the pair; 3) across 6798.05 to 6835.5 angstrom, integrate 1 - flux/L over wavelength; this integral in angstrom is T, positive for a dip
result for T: -0.29 angstrom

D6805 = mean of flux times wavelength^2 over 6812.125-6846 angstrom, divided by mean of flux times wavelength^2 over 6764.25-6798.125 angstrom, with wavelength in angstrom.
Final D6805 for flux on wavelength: 1.01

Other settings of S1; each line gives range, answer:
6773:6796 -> 19.5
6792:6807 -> 19.6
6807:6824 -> 19.7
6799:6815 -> 19.8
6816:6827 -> 19.6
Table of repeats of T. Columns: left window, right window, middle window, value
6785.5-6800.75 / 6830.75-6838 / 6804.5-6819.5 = -0.29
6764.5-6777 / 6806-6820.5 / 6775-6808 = 0.27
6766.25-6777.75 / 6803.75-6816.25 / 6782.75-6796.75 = 0.32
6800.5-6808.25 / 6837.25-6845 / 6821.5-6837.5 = 0.14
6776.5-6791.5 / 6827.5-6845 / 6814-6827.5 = -0.12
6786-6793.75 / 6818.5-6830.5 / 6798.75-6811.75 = -0.26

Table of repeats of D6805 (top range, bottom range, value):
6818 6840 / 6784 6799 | 1.02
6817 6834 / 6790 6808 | 1.00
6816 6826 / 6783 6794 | 1.03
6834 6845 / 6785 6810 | 1.01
